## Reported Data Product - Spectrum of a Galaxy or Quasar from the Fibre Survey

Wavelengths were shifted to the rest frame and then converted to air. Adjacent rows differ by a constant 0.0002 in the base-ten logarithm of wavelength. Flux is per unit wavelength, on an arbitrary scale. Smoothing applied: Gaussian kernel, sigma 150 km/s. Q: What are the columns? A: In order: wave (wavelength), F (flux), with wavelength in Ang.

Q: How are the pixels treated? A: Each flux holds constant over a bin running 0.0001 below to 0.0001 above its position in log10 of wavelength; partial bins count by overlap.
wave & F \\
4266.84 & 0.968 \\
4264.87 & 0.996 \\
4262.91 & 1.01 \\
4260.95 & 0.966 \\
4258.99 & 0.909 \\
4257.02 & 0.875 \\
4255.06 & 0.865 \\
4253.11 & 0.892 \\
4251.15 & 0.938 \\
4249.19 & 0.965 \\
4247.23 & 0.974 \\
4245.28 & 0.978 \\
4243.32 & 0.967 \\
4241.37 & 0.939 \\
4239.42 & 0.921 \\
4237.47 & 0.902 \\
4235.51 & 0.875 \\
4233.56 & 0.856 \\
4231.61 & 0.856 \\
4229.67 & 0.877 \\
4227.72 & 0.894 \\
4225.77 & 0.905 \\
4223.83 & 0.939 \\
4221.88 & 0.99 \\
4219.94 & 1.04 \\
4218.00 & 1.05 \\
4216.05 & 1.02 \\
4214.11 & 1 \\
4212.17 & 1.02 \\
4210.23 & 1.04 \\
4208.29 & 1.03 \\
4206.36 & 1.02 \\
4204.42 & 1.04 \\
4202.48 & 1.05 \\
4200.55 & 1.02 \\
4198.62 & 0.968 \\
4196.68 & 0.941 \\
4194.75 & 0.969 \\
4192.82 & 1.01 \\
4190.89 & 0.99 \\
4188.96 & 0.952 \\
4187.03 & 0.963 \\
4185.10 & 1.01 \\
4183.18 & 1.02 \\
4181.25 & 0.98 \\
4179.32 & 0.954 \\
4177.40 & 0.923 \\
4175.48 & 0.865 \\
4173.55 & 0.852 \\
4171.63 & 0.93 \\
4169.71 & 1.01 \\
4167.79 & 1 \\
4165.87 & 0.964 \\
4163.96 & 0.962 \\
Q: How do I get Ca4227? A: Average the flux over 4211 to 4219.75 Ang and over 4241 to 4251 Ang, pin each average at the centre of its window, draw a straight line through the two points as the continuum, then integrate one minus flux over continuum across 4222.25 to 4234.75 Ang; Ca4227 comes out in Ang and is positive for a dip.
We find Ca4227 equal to 1.3 Ang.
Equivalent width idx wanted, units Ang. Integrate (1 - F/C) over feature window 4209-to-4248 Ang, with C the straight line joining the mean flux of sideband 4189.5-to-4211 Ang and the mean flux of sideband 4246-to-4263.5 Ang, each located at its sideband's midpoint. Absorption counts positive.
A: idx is 0.6 Ang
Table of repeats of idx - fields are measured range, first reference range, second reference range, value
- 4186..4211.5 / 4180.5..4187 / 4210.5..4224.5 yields 0.11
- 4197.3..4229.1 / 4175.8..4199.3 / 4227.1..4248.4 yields -1.95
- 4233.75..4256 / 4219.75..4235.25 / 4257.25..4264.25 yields 0.18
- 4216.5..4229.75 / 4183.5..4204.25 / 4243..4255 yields 0.03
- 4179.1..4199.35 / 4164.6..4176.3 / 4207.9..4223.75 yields -0.16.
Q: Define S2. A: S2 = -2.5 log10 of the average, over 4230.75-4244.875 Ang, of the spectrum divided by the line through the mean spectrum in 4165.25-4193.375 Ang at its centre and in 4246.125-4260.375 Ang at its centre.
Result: 0.03 mag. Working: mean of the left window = 0.961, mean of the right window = 0.919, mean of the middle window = 0.905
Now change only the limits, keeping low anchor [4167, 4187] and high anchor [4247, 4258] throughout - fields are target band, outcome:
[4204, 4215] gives -0.10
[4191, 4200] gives -0.04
